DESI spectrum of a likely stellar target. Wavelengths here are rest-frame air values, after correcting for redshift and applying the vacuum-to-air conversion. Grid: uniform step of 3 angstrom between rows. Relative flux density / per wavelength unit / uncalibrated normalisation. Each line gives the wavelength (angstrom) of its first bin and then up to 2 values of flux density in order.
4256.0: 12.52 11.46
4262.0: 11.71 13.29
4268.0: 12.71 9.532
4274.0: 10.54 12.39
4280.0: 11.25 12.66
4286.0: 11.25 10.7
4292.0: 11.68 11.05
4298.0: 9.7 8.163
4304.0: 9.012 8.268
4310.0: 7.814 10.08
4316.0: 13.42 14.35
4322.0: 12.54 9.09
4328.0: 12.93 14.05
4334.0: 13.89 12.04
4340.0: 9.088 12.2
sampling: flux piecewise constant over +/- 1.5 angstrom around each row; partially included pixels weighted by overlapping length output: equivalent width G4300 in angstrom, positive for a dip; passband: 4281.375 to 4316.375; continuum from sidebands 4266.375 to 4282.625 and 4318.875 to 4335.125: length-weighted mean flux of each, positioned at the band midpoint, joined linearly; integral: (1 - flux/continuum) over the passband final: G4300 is 5.1 angstrom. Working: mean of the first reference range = 11.4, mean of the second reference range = 12.7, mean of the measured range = 10.2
